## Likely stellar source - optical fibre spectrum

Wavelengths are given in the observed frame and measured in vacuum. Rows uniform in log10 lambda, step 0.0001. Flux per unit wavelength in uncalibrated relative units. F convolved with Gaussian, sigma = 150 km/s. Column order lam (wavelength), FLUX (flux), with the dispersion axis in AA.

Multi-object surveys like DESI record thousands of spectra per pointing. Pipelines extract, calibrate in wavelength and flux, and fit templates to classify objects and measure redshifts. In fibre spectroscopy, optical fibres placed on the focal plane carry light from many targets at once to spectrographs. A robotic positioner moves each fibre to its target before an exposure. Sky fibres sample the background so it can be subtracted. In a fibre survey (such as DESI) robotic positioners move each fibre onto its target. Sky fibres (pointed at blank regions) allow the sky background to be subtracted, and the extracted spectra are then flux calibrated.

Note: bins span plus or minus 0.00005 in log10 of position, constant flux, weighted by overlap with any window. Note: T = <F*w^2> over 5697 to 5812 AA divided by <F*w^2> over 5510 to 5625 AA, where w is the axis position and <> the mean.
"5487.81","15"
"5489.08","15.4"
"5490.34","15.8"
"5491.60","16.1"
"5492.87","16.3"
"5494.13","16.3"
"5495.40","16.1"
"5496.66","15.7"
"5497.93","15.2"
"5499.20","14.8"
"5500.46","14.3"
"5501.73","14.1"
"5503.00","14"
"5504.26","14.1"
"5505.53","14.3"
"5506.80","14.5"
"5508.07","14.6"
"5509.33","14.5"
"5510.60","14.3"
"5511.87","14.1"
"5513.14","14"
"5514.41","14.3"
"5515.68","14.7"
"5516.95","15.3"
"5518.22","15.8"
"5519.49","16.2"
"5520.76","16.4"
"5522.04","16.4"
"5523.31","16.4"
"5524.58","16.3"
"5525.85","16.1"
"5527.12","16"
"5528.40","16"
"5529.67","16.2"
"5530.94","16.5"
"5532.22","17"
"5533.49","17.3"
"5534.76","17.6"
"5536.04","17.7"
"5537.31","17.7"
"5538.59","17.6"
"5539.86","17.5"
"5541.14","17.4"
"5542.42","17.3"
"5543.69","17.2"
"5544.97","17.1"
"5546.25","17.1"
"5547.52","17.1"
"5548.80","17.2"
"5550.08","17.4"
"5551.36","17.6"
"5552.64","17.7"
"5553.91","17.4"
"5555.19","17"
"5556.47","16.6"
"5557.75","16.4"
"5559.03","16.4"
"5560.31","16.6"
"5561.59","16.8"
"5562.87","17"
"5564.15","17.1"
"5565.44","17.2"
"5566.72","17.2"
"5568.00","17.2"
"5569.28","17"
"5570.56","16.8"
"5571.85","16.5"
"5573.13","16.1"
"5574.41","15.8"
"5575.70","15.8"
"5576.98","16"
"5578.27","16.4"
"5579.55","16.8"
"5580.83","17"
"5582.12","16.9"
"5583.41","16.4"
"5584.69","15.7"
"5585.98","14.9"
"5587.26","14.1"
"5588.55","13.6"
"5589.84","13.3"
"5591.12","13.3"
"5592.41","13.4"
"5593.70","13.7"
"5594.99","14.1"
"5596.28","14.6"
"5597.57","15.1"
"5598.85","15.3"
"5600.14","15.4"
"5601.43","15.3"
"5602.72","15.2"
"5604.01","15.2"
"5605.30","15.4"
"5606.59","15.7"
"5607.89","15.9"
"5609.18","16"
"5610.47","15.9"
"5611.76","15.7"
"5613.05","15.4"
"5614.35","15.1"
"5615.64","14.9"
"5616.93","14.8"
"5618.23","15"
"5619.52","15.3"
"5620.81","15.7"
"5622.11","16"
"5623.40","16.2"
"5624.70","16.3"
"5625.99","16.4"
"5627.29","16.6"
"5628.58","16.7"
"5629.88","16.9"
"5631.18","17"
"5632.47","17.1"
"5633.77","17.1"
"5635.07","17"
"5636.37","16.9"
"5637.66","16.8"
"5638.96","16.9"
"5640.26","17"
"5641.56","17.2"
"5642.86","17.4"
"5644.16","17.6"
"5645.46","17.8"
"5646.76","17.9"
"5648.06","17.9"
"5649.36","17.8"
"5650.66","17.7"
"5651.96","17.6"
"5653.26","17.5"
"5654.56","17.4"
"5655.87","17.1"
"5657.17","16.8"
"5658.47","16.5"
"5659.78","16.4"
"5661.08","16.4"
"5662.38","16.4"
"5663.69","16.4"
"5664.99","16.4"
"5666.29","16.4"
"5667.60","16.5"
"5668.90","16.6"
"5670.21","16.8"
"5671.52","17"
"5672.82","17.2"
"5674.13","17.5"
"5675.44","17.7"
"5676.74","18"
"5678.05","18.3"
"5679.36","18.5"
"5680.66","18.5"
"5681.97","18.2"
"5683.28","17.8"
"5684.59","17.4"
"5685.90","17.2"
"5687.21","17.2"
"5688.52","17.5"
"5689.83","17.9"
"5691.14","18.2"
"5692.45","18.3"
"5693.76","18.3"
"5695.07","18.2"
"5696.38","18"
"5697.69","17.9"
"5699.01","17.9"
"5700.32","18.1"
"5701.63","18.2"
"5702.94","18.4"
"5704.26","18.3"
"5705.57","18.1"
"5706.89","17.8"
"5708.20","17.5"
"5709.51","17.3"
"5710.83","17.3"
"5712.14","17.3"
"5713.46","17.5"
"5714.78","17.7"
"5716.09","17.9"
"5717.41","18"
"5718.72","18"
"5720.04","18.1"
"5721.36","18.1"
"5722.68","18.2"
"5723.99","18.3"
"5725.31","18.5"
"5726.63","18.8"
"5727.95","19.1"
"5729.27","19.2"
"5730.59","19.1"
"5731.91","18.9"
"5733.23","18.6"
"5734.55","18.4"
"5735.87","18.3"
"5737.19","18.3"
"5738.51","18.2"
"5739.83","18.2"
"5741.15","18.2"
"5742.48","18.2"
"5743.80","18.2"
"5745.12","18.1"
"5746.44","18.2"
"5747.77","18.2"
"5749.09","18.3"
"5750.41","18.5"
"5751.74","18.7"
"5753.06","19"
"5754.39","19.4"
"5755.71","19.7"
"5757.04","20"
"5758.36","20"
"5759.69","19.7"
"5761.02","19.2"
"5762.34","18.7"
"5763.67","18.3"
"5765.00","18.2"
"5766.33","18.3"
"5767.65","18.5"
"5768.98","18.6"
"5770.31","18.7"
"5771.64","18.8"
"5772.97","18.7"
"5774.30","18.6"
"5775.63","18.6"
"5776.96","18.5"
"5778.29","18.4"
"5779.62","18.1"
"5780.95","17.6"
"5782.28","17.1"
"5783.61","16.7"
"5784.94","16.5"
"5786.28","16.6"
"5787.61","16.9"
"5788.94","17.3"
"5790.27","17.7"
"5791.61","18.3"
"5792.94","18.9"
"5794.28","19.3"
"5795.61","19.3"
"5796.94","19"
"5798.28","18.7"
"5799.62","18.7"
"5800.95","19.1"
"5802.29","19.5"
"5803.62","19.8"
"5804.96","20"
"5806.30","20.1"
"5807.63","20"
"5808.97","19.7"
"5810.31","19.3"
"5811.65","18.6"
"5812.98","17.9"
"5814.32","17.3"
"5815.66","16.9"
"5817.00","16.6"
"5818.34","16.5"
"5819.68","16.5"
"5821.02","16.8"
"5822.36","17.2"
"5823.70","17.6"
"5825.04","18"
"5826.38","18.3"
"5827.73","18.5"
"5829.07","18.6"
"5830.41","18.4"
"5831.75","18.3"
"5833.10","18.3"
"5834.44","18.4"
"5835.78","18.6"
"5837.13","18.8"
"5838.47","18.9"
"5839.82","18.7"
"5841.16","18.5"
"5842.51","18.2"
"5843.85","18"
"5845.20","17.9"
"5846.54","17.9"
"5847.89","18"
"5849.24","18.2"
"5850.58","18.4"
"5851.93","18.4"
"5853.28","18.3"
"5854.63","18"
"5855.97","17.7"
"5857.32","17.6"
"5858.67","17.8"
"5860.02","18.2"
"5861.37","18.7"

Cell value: 1.23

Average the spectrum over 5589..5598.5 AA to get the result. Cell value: 14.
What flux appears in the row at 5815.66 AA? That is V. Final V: 16.9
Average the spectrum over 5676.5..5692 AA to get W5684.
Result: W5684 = 17.9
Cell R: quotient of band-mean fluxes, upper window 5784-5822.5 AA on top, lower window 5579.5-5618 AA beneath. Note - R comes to 1.21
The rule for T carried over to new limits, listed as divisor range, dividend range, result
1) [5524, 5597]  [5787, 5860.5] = 1.23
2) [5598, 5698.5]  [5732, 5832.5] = 1.14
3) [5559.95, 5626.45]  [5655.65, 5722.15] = 1.16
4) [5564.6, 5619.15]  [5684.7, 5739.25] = 1.22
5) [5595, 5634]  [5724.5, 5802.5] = 1.24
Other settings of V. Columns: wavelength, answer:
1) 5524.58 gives 16.3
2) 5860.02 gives 18.2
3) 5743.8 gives 18.2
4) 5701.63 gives 18.2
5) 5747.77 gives 18.2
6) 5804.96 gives 20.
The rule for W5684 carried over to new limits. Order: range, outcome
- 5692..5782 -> 18.4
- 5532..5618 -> 16.1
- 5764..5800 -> 18.2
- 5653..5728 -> 17.6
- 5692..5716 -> 17.9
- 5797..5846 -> 18.4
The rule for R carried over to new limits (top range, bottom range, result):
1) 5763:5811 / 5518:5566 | 1.09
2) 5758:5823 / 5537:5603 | 1.13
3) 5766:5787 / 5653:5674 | 1.08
